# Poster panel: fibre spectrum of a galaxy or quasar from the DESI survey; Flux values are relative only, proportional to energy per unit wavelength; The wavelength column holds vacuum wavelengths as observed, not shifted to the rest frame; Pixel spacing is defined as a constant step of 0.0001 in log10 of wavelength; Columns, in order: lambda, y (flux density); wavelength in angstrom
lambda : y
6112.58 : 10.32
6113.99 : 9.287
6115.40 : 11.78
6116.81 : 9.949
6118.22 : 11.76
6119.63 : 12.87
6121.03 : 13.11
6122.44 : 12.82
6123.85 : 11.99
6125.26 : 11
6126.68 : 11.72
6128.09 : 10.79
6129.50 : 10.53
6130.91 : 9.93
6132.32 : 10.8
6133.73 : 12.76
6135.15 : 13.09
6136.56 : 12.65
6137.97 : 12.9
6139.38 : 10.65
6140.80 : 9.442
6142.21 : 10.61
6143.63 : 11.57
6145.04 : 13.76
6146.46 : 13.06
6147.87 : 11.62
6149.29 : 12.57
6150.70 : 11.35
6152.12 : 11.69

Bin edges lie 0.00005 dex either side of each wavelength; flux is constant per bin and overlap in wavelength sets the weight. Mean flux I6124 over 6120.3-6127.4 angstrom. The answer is 12.1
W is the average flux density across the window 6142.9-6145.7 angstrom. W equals 12.6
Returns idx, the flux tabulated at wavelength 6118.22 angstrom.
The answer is 11.76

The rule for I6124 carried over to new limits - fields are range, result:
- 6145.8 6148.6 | 12.3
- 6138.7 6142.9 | 10.2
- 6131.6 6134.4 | 11.8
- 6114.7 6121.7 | 11.9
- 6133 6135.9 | 12.9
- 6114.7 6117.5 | 10.9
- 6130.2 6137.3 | 11.9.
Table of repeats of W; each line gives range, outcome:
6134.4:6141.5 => 11.7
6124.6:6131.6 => 10.8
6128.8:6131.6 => 10.2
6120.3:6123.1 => 13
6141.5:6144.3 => 11.1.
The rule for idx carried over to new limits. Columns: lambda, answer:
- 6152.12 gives 11.69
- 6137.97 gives 12.9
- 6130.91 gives 9.93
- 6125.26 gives 11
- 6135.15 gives 13.09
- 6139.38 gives 10.65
